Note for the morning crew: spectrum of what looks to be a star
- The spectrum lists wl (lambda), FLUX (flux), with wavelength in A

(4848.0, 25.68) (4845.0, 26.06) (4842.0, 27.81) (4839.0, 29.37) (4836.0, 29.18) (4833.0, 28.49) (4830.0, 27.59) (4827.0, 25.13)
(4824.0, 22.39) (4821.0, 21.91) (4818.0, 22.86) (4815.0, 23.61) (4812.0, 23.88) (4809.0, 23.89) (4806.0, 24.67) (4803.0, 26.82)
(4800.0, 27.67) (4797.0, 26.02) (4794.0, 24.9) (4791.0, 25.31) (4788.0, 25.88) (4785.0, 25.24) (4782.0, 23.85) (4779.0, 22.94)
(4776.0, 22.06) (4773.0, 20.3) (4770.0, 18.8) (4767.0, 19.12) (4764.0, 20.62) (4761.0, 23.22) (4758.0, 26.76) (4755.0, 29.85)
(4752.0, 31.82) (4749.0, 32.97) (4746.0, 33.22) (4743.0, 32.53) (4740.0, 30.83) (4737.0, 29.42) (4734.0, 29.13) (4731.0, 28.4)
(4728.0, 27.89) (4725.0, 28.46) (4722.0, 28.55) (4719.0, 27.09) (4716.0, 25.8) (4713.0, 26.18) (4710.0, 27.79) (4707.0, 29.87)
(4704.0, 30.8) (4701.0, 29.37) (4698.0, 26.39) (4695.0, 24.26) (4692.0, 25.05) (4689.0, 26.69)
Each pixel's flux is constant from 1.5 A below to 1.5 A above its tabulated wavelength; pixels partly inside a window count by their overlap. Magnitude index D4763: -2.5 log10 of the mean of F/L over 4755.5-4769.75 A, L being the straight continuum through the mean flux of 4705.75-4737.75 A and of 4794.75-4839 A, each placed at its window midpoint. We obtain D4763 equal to 0.19 mag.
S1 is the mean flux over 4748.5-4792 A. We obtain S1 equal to 24.4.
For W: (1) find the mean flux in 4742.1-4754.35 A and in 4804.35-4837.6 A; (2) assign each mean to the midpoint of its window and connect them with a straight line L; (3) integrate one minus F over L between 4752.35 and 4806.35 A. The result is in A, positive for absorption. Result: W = 8.94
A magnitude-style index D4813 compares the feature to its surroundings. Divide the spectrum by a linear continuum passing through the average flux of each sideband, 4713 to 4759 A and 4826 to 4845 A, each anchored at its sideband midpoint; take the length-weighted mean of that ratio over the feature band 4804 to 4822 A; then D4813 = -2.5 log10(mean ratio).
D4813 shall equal 0.19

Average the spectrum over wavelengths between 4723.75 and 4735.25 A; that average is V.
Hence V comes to 28.5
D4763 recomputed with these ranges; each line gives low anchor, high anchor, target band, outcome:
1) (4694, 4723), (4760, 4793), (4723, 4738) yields -0.11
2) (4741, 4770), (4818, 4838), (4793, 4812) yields 0.03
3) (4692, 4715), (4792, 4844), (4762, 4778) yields 0.28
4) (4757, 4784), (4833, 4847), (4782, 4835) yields 0.01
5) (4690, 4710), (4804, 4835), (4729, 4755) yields -0.17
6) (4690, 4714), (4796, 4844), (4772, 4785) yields 0.16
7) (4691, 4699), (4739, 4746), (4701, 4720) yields -0.03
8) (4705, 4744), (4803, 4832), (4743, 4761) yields -0.12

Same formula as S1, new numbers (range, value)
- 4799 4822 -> 24.4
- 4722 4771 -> 27.8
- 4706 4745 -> 28.7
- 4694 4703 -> 27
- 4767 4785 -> 21.7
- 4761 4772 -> 20.1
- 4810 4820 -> 23.4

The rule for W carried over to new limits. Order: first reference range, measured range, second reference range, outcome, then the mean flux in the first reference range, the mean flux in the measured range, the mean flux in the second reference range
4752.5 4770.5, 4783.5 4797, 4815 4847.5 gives -0.40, 23.8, 25.4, 26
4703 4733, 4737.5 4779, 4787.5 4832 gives 0.70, 28.1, 26.3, 24.9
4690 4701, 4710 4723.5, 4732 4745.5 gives 0.57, 25.9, 27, 30.6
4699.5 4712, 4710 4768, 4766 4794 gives -3.73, 29.3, 28.1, 22.8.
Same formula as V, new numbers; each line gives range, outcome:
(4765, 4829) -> 23.7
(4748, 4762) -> 29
